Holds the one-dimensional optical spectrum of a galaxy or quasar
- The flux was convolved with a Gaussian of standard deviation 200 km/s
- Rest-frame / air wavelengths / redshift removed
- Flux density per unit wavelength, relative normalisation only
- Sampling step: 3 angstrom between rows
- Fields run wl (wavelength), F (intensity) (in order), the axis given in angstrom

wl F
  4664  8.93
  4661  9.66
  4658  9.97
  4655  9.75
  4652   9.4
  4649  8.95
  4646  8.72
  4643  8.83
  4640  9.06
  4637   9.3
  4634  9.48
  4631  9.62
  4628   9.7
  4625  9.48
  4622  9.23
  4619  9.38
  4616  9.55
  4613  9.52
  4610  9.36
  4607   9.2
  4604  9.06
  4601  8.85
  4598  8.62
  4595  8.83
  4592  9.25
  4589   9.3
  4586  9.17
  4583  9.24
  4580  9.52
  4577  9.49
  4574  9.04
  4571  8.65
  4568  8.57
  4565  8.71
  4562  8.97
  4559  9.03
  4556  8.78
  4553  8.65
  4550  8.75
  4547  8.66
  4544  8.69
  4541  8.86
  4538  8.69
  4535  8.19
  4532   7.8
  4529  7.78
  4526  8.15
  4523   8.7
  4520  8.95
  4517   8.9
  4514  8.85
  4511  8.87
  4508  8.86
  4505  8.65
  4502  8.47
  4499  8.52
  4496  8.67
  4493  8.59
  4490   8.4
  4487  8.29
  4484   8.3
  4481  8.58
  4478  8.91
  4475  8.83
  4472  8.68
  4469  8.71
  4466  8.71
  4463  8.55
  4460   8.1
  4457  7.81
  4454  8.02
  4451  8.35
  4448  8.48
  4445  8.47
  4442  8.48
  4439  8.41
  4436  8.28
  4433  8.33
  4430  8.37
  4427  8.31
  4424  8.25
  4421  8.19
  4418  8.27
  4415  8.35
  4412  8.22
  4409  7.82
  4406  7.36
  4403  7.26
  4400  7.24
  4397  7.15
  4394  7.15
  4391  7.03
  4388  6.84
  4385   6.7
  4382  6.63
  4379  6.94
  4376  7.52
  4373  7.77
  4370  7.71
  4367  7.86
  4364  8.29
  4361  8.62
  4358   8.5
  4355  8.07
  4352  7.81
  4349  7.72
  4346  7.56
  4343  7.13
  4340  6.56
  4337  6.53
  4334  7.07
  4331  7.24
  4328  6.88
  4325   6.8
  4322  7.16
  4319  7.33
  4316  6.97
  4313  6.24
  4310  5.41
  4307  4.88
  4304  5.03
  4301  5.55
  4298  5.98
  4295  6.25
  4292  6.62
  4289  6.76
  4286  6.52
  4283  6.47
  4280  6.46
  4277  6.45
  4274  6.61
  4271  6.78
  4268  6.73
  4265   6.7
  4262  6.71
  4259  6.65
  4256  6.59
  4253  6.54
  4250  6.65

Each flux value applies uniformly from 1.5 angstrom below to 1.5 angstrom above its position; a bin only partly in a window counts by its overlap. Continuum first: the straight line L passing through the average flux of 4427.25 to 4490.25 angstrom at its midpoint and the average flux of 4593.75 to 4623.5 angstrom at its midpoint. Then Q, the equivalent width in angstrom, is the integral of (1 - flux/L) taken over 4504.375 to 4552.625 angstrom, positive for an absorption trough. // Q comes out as 1.0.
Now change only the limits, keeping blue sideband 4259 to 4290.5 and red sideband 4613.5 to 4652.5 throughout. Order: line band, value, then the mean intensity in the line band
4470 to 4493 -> -1.2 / 8.57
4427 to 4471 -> -2.5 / 8.36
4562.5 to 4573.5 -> 0.1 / 8.71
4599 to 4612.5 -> -0.1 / 9.13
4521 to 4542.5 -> 0.5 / 8.32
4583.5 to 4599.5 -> -0.1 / 9.05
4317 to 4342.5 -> 0.3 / 6.95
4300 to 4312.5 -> 2.9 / 5.29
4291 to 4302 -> 1.1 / 6.1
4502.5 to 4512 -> -0.5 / 8.76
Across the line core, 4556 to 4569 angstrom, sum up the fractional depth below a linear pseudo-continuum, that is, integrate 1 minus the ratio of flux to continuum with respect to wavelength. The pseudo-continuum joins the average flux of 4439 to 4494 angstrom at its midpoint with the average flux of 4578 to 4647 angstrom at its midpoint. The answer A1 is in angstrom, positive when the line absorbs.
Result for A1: 0.2 angstrom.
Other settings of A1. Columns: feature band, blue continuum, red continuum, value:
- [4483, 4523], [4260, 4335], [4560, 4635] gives -1.5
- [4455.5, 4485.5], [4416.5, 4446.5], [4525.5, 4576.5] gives -0.3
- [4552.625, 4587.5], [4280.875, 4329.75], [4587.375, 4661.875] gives -0.9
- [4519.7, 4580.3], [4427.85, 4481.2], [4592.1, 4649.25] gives 1.4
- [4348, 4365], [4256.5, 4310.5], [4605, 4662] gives -3.1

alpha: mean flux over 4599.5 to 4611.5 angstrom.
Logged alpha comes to 9.12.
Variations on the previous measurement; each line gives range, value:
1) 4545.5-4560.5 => 8.77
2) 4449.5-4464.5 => 8.17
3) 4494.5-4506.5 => 8.58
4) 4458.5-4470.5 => 8.52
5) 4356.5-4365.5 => 8.47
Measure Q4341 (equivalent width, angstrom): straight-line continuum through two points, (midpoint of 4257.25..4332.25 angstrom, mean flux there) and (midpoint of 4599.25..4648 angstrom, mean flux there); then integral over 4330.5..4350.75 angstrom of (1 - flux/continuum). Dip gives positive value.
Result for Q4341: -0.8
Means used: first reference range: 6.45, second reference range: 9.26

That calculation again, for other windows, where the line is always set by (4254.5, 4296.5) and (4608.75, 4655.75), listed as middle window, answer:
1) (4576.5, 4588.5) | -0.53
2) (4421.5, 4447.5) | -1.83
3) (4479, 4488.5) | -0.27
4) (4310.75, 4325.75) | 0.20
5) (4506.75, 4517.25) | -0.58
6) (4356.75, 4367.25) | -1.61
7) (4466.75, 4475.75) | -0.71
